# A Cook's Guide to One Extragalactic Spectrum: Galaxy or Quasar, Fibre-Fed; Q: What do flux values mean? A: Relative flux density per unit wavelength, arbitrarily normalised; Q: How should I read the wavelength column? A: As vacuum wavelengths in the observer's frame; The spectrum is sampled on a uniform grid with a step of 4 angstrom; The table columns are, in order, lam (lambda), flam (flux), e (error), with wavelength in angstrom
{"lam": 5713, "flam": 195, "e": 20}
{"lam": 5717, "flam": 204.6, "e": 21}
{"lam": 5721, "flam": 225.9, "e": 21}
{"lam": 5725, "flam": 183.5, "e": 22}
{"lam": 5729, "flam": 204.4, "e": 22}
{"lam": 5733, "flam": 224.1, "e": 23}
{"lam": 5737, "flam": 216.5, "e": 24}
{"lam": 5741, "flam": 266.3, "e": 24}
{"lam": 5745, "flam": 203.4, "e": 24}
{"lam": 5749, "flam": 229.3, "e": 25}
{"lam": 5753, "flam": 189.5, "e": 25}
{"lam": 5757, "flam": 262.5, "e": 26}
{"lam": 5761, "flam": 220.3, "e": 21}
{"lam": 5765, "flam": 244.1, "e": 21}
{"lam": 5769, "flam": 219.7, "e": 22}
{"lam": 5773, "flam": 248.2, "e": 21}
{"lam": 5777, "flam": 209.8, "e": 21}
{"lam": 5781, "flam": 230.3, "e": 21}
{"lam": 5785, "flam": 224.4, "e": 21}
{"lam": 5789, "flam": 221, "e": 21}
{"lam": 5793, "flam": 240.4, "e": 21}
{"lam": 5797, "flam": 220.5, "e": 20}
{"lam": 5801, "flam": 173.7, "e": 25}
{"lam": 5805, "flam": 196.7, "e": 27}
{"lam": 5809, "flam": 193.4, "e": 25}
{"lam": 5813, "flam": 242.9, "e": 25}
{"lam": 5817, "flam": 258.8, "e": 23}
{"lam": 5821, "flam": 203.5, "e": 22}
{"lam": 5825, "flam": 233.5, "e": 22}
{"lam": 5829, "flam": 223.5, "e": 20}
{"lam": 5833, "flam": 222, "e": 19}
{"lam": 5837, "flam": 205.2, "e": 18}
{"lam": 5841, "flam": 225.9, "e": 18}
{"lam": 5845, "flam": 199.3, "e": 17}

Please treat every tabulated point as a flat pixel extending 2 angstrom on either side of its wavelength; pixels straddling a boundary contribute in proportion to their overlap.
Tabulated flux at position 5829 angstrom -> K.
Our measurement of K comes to 223.5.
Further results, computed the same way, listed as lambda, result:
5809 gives 193.4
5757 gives 262.5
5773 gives 248.2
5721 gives 225.9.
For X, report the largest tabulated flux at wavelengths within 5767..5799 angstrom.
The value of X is 248.2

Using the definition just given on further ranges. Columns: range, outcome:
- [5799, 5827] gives 258.8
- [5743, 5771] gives 262.5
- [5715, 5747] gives 266.3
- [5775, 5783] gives 230.3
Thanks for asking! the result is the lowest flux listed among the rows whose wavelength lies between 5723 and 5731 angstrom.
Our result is 183.5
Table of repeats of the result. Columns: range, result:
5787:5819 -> 173.7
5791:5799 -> 220.5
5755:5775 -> 219.7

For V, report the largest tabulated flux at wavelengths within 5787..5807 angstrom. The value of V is 240.4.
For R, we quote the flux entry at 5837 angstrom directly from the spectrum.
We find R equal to 205.2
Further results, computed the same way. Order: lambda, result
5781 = 230.3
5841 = 225.9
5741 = 266.3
